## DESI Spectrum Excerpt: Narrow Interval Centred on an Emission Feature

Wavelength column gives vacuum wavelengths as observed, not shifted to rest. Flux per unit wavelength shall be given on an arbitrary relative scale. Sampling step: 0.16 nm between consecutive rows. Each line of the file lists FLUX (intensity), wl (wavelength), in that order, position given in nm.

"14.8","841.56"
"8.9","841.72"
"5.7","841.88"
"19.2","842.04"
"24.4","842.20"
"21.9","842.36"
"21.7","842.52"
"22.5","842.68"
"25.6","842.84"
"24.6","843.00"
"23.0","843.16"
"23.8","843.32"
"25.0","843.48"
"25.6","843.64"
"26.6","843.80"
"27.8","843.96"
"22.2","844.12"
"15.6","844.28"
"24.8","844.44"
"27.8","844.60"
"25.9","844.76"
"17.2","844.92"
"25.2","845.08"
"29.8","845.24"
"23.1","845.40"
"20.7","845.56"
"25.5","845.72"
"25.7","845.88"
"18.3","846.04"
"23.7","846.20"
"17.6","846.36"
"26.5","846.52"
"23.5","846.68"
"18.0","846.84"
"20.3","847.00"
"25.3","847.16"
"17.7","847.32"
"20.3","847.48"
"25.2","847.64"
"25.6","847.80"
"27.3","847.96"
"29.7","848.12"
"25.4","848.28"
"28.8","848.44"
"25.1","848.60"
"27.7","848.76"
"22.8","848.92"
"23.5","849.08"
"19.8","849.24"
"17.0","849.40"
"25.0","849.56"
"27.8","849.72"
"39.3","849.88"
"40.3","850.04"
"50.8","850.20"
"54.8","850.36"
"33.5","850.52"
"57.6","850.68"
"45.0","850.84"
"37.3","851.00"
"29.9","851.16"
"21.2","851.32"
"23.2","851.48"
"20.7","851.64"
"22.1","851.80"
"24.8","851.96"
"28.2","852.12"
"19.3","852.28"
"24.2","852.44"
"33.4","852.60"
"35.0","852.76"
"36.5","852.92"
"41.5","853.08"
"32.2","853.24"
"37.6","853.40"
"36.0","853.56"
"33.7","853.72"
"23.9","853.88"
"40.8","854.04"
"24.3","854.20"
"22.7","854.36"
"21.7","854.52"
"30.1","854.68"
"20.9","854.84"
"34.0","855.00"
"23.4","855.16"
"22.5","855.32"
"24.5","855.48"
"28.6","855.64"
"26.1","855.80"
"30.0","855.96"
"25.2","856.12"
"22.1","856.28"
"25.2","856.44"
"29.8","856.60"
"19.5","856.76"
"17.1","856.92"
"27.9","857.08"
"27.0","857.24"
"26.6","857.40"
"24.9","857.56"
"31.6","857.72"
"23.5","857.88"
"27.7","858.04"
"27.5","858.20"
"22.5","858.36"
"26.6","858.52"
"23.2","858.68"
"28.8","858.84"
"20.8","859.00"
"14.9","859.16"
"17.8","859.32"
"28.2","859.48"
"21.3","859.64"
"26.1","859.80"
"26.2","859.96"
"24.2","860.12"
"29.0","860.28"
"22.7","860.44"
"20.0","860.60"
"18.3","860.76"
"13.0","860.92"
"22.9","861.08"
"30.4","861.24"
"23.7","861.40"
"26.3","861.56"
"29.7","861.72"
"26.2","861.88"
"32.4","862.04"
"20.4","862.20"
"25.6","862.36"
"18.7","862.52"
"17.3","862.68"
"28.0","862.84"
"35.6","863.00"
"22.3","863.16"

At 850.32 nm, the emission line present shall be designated H-alpha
